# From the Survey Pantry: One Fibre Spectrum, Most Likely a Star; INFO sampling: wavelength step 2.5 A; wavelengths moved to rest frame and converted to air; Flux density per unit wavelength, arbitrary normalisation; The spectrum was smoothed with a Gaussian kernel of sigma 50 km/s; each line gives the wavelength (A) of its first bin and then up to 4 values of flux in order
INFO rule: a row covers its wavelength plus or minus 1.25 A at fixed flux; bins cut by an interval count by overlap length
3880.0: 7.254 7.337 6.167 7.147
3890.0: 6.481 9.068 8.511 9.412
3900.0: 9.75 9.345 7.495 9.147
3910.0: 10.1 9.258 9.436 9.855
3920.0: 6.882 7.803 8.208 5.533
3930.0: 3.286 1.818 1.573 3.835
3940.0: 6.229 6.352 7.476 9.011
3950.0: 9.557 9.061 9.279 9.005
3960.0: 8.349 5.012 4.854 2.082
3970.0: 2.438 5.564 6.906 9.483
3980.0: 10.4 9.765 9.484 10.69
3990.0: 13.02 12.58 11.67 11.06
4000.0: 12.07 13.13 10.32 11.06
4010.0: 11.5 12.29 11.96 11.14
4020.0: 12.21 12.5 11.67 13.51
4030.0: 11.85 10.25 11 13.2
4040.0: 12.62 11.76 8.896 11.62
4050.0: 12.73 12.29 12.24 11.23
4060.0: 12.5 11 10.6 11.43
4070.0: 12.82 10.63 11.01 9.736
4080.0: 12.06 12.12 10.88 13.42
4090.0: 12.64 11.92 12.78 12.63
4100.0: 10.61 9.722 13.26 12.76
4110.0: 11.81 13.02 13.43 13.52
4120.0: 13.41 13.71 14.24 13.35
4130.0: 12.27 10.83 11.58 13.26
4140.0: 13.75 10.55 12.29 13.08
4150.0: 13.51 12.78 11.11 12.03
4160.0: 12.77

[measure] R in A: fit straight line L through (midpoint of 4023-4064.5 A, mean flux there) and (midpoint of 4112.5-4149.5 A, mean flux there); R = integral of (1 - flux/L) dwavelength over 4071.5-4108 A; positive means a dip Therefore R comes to 1.76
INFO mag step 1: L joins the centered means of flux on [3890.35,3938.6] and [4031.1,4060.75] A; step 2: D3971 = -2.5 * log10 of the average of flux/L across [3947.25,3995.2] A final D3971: 0.12 mag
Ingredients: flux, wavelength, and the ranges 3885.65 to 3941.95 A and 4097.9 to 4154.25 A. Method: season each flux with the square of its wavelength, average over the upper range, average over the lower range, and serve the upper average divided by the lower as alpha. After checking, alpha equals 1.93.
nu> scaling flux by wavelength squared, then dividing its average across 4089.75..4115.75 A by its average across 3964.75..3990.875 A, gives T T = 1.7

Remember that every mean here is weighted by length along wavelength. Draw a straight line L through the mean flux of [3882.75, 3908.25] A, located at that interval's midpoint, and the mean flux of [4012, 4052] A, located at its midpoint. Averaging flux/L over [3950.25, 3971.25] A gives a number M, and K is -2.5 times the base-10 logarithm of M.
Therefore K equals 0.47 mag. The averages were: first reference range 8.2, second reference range 11.8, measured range 6.42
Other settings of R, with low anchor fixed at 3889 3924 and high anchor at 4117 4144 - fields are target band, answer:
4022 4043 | -1.97 A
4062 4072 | 0.16 A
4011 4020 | -0.96 A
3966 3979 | 5.98 A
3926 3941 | 8.92 A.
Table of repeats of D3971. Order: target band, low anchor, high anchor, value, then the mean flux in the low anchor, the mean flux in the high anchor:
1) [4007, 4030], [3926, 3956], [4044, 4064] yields -0.214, 6.08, 11.6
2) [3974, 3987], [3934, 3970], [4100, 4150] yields -0.243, 6.44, 12.6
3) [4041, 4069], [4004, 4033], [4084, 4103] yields 0.030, 11.7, 11.9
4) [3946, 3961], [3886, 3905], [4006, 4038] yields 0.109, 8.43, 11.8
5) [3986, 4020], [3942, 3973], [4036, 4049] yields -0.246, 6.81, 11.6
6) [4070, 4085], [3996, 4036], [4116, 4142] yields 0.105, 11.7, 12.9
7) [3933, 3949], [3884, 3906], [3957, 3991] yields 0.358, 8.18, 7.58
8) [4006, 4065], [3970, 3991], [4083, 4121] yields -0.124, 8.96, 12.4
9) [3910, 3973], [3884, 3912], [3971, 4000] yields 0.370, 8.46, 10.1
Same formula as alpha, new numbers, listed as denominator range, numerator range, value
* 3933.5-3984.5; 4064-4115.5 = 1.85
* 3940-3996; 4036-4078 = 1.47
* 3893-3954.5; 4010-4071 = 1.67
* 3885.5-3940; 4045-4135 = 1.81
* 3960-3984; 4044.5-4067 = 1.87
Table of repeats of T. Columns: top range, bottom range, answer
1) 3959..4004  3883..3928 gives 1.10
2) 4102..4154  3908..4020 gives 1.62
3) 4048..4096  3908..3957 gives 1.77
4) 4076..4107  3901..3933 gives 1.68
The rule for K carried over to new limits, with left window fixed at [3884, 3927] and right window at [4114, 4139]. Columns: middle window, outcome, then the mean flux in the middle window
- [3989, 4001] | -0.17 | 12.1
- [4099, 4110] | 0.08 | 11.6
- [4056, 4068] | 0.03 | 11.4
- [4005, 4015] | -0.09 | 11.5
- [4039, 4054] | -0.03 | 11.6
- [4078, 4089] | 0.01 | 12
